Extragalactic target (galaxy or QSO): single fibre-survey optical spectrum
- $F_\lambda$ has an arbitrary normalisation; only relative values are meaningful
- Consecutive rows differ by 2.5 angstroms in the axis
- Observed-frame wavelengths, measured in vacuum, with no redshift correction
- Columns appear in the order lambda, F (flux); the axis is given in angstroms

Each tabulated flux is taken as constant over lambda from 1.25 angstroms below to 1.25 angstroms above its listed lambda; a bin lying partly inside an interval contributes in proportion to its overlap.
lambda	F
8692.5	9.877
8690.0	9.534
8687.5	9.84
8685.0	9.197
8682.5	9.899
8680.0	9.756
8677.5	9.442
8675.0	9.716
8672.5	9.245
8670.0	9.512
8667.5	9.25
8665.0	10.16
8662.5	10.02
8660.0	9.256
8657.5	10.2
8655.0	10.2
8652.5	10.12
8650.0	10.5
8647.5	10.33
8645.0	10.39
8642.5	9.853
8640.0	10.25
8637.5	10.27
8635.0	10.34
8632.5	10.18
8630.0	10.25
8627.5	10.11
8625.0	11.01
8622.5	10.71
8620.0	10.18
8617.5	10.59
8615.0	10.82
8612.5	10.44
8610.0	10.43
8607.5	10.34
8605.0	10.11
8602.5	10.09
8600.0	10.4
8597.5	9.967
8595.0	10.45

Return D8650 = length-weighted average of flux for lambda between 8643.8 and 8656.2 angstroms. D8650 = 10.3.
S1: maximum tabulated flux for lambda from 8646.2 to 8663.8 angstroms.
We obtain 10.5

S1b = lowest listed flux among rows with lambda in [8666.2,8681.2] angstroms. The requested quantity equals 9.245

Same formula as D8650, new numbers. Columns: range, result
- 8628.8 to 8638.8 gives 10.3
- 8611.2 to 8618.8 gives 10.6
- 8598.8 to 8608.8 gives 10.2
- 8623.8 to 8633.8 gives 10.4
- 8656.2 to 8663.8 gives 9.83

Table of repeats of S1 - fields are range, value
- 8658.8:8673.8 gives 10.16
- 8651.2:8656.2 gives 10.2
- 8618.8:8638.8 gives 11.01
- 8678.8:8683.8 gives 9.899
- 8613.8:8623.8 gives 10.82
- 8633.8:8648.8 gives 10.39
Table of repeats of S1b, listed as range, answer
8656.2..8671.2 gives 9.25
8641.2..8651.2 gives 9.853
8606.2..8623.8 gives 10.18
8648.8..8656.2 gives 10.12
